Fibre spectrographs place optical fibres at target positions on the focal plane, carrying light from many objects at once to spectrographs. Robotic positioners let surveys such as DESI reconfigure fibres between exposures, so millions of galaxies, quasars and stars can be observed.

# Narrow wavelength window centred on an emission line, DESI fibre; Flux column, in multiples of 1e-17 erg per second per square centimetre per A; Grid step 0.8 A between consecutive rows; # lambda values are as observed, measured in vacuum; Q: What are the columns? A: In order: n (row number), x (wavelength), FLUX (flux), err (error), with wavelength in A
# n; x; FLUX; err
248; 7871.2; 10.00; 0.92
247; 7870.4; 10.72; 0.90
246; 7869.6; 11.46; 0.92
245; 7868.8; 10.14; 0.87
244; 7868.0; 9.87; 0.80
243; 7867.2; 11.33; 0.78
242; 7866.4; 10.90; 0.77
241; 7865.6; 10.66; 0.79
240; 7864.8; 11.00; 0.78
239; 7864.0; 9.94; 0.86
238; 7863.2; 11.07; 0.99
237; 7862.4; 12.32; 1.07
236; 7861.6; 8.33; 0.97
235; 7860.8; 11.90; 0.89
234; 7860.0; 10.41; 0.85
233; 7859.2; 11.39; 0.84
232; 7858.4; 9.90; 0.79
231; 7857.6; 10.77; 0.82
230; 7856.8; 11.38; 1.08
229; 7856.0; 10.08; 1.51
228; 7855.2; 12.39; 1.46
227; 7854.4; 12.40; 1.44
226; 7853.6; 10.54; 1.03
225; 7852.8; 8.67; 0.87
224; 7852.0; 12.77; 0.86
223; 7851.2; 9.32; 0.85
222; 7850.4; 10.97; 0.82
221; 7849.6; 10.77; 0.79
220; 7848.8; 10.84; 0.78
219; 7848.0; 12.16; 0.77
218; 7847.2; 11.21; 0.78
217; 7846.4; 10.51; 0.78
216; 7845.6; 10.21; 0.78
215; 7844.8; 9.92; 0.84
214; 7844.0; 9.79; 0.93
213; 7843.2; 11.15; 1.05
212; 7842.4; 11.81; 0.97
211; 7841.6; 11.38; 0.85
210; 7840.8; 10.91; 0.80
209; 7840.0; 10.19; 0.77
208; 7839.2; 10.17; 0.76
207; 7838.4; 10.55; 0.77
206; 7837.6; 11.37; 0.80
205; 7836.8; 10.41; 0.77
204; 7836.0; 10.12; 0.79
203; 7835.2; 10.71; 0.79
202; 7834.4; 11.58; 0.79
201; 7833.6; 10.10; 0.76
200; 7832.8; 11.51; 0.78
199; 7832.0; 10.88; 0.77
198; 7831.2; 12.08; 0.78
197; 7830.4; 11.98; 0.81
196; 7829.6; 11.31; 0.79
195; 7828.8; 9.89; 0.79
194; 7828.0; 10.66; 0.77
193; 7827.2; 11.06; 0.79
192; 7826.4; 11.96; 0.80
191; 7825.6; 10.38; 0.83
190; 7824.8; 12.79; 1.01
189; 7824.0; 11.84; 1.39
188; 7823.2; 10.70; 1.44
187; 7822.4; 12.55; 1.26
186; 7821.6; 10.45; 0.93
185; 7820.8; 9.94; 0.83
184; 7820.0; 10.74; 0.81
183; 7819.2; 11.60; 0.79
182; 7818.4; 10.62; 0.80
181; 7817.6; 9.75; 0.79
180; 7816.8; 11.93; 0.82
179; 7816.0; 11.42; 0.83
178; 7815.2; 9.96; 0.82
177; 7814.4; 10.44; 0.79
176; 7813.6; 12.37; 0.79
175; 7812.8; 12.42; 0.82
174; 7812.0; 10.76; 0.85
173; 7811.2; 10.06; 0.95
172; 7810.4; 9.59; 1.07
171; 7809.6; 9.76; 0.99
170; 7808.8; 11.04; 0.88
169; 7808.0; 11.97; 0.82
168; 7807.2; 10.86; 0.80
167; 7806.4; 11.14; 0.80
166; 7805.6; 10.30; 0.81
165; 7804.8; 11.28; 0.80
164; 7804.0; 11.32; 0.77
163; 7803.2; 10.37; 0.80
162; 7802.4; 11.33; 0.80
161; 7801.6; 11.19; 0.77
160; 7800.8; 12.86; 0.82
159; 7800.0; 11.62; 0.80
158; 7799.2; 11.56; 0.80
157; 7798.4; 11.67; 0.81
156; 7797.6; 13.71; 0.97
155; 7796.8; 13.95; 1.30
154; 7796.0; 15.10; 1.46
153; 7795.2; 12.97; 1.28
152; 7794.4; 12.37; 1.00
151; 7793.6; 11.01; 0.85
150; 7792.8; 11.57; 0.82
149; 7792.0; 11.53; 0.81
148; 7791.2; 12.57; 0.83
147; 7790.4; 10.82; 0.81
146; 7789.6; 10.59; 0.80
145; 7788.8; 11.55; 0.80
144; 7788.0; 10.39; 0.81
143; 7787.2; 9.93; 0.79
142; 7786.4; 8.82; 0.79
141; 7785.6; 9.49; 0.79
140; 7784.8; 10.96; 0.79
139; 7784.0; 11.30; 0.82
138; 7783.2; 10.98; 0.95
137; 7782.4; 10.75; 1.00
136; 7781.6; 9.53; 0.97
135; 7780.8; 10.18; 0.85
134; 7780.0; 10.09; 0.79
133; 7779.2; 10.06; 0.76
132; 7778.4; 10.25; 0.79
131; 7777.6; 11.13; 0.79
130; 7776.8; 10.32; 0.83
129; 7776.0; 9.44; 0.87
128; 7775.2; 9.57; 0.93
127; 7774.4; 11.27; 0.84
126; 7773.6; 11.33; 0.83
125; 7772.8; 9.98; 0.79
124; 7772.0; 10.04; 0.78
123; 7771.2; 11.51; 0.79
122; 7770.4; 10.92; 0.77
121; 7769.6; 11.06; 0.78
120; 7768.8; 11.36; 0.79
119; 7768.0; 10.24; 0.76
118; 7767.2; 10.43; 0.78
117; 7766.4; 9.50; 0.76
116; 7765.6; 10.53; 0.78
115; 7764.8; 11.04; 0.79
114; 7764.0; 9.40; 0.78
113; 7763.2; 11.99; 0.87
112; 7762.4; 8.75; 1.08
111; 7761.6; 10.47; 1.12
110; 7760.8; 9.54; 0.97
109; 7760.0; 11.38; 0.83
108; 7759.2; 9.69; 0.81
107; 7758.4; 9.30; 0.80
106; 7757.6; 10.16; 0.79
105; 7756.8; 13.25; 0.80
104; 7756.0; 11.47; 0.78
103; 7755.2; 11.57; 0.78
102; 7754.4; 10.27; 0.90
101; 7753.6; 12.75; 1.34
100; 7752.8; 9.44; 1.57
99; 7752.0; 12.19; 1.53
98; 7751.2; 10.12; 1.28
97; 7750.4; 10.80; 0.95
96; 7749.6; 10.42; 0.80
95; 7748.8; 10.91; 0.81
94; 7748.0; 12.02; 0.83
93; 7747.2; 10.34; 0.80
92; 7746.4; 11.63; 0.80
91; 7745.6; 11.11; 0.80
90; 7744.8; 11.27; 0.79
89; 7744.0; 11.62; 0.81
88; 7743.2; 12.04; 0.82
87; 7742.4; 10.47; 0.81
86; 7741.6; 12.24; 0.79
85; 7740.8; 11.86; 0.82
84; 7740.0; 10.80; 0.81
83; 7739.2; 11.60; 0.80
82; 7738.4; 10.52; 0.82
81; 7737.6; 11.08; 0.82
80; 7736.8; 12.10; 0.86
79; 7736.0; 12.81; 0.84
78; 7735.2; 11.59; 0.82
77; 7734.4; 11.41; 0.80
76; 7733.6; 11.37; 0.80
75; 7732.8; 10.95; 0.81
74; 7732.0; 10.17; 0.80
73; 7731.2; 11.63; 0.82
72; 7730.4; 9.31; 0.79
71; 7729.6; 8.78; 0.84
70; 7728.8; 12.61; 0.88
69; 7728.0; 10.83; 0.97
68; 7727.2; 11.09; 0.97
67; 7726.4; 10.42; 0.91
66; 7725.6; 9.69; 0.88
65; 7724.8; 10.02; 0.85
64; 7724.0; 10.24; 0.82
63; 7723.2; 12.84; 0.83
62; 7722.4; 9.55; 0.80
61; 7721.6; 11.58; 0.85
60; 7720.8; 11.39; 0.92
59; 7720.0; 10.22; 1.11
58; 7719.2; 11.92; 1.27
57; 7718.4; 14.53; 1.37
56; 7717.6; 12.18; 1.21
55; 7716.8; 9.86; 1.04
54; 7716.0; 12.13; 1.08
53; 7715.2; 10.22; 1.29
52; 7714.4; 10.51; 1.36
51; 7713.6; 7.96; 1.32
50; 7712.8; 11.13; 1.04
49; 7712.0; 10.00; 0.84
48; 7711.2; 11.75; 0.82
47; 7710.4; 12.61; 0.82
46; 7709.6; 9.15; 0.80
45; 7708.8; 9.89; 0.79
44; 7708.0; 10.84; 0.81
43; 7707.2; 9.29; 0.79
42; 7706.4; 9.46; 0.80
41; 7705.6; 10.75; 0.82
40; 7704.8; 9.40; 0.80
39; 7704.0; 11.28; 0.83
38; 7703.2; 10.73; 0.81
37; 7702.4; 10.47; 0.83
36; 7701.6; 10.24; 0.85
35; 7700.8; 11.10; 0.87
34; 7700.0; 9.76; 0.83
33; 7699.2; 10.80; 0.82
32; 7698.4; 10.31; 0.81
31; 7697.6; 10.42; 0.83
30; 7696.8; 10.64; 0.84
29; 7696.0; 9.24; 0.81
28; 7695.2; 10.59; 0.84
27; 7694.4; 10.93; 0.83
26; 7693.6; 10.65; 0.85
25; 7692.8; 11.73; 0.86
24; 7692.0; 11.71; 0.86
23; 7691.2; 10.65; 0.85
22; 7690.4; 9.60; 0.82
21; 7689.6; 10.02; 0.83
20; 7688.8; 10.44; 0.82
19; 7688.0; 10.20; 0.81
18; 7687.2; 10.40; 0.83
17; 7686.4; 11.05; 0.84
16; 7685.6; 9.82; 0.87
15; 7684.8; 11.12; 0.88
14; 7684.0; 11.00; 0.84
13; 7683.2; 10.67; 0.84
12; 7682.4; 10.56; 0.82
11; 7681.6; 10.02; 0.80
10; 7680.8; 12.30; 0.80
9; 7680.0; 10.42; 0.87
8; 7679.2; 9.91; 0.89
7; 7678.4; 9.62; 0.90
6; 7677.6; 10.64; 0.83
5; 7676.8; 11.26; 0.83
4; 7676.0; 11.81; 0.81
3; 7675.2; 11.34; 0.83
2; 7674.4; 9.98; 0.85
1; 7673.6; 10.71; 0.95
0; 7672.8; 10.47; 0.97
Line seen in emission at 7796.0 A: [N II] 6583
